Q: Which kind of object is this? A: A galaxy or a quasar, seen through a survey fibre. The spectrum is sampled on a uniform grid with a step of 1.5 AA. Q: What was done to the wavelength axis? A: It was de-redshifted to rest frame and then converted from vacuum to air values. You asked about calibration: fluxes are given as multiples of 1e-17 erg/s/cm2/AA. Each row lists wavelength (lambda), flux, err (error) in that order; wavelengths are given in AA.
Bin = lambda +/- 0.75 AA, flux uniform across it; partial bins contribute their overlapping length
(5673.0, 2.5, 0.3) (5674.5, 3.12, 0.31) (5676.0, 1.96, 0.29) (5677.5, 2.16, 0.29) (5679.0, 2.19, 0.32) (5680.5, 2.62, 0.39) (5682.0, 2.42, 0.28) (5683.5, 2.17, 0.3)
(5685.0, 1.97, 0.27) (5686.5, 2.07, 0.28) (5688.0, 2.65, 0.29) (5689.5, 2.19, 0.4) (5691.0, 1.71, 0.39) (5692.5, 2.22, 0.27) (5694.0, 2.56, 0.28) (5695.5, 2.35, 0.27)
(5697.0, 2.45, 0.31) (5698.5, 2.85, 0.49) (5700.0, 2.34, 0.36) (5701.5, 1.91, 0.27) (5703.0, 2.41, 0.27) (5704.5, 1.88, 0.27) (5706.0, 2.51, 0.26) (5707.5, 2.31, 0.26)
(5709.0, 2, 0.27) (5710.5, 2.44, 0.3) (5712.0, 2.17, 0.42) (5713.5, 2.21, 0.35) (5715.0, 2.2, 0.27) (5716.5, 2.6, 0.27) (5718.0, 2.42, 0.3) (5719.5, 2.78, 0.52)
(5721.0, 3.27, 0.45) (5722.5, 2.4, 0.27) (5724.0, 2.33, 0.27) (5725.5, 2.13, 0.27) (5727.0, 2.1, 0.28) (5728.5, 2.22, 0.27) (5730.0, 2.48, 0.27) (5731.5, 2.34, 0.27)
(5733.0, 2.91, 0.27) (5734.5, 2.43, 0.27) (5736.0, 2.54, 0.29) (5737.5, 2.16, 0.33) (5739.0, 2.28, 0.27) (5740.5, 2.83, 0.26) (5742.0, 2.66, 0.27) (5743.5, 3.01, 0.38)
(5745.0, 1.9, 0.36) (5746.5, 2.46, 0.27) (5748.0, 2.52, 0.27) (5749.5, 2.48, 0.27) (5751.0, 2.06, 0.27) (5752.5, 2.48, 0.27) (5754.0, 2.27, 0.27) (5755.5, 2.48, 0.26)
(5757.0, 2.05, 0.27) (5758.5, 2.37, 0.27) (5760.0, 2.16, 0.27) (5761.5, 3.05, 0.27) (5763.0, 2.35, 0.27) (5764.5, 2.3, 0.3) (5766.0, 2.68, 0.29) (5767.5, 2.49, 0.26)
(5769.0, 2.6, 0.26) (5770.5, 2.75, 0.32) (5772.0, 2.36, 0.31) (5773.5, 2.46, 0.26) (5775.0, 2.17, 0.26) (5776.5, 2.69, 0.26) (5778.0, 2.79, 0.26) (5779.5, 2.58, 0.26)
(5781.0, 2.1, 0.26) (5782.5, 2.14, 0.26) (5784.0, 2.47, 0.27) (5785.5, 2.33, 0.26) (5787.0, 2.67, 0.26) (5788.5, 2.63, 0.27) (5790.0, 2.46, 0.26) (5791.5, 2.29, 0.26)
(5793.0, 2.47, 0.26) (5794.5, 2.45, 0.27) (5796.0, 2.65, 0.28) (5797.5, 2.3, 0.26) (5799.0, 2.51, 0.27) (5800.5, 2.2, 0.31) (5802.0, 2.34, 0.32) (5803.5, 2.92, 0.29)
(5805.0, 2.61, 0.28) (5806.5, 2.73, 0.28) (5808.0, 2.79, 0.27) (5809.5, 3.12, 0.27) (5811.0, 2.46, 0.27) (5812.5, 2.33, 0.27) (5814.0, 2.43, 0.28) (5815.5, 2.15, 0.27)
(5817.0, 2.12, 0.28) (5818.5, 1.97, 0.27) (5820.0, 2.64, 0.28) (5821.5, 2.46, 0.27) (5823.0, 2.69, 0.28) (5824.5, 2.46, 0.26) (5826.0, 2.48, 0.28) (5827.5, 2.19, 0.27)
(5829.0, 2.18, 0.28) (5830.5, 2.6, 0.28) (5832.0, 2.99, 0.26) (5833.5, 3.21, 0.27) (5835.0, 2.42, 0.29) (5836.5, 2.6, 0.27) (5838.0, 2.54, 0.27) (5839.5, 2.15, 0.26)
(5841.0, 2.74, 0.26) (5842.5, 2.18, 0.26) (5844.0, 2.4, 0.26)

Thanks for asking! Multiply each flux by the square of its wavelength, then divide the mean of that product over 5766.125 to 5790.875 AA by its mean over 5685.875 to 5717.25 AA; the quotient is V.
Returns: 1.1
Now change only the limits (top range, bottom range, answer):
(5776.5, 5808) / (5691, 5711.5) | 1.12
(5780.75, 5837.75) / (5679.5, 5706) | 1.14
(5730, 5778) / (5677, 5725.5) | 1.08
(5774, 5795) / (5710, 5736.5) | 1.02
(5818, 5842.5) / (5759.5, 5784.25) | 1.03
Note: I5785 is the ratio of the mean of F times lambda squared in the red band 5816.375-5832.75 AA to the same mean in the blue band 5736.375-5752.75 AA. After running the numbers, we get 1.03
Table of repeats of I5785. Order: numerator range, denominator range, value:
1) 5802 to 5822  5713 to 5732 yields 1.07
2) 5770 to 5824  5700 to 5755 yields 1.06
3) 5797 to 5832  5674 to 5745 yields 1.08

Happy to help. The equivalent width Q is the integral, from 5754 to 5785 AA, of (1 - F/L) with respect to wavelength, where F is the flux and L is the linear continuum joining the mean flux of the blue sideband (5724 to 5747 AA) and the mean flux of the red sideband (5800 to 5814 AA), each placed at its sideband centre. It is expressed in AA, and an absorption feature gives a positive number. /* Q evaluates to 0.8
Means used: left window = 2.43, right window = 2.61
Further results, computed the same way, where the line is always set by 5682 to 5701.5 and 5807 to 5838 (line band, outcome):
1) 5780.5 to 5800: 0.30 AA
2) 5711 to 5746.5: -1.52 AA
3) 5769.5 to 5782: -0.25 AA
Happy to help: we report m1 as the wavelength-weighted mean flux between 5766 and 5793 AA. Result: 2.48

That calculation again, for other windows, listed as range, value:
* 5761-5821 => 2.49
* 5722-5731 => 2.28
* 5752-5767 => 2.42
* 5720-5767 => 2.44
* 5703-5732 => 2.36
